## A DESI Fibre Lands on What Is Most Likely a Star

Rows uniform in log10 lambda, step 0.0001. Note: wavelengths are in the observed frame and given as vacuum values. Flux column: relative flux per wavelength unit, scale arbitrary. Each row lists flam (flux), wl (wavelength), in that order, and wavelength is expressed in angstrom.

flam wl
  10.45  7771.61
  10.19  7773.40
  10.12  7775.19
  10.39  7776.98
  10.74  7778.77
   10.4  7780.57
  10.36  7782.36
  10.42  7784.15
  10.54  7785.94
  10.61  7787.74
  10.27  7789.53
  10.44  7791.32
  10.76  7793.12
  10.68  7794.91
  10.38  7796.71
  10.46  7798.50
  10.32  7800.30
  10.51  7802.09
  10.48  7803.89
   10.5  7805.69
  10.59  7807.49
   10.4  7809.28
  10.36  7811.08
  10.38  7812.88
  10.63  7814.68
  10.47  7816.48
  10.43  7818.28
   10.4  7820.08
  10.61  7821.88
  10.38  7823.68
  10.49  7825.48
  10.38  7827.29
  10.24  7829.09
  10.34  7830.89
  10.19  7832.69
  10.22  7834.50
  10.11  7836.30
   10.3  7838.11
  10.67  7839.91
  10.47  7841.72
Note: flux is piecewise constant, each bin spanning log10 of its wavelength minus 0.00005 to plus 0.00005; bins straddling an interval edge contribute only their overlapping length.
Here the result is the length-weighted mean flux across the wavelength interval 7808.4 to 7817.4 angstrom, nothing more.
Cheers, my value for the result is 10.4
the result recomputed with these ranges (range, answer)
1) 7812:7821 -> 10.5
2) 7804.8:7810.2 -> 10.5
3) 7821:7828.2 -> 10.5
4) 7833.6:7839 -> 10.2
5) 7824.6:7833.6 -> 10.3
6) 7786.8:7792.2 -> 10.4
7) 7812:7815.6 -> 10.5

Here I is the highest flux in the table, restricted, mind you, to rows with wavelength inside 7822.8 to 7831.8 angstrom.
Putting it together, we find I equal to 10.49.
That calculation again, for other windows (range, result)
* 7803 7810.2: 10.59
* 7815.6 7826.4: 10.61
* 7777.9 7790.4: 10.74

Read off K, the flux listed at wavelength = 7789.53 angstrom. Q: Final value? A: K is 10.27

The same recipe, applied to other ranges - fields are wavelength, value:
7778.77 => 10.74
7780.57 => 10.4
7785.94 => 10.54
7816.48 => 10.47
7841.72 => 10.47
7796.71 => 10.38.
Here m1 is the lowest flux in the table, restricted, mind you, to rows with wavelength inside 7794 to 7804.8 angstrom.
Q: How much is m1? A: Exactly 10.32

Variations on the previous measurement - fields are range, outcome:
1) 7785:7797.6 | 10.27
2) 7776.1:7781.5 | 10.39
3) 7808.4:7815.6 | 10.36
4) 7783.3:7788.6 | 10.42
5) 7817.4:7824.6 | 10.38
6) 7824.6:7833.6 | 10.19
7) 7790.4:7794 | 10.44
